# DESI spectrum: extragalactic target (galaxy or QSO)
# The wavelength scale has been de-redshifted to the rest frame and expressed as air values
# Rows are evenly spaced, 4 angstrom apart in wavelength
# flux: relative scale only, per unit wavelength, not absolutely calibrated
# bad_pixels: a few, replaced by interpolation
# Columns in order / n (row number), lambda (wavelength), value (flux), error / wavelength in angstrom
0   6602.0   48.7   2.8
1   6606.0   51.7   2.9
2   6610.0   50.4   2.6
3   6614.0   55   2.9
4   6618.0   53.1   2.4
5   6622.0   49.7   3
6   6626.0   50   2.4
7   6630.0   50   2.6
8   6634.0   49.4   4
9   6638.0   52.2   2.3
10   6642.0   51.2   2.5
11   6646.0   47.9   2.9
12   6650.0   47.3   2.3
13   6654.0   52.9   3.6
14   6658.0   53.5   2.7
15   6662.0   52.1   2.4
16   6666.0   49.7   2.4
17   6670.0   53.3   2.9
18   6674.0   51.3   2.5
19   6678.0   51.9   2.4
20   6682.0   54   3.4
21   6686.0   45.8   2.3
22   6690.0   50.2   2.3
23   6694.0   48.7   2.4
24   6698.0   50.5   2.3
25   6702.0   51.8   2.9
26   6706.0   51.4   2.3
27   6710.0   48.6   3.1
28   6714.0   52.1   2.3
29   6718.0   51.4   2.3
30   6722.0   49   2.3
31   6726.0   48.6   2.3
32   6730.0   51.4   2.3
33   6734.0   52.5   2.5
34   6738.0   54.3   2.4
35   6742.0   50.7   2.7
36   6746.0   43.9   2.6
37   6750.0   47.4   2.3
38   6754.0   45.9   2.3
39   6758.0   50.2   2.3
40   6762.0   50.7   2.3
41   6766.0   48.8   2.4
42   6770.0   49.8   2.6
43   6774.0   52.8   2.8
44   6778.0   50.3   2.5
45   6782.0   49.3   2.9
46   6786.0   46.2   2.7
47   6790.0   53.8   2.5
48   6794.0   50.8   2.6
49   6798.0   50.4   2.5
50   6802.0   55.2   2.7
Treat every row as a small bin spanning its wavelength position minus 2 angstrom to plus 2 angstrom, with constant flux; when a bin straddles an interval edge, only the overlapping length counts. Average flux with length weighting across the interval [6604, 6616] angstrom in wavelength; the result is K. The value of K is 52.4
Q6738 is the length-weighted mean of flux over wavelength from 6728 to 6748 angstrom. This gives 50.6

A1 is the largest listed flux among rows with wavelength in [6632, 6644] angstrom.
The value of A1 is 52.2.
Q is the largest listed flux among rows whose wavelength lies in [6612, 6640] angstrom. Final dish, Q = 55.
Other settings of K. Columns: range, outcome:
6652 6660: 53.2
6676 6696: 50.1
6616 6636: 50.4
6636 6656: 50.3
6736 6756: 48.4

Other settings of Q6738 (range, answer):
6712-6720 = 51.8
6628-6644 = 50.7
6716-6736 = 50.6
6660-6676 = 51.6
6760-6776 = 50.5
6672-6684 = 52.4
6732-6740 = 53.4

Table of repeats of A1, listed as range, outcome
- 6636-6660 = 53.5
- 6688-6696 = 50.2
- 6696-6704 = 51.8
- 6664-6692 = 54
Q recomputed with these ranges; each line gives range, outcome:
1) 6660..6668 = 52.1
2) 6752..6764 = 50.7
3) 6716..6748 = 54.3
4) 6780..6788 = 49.3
